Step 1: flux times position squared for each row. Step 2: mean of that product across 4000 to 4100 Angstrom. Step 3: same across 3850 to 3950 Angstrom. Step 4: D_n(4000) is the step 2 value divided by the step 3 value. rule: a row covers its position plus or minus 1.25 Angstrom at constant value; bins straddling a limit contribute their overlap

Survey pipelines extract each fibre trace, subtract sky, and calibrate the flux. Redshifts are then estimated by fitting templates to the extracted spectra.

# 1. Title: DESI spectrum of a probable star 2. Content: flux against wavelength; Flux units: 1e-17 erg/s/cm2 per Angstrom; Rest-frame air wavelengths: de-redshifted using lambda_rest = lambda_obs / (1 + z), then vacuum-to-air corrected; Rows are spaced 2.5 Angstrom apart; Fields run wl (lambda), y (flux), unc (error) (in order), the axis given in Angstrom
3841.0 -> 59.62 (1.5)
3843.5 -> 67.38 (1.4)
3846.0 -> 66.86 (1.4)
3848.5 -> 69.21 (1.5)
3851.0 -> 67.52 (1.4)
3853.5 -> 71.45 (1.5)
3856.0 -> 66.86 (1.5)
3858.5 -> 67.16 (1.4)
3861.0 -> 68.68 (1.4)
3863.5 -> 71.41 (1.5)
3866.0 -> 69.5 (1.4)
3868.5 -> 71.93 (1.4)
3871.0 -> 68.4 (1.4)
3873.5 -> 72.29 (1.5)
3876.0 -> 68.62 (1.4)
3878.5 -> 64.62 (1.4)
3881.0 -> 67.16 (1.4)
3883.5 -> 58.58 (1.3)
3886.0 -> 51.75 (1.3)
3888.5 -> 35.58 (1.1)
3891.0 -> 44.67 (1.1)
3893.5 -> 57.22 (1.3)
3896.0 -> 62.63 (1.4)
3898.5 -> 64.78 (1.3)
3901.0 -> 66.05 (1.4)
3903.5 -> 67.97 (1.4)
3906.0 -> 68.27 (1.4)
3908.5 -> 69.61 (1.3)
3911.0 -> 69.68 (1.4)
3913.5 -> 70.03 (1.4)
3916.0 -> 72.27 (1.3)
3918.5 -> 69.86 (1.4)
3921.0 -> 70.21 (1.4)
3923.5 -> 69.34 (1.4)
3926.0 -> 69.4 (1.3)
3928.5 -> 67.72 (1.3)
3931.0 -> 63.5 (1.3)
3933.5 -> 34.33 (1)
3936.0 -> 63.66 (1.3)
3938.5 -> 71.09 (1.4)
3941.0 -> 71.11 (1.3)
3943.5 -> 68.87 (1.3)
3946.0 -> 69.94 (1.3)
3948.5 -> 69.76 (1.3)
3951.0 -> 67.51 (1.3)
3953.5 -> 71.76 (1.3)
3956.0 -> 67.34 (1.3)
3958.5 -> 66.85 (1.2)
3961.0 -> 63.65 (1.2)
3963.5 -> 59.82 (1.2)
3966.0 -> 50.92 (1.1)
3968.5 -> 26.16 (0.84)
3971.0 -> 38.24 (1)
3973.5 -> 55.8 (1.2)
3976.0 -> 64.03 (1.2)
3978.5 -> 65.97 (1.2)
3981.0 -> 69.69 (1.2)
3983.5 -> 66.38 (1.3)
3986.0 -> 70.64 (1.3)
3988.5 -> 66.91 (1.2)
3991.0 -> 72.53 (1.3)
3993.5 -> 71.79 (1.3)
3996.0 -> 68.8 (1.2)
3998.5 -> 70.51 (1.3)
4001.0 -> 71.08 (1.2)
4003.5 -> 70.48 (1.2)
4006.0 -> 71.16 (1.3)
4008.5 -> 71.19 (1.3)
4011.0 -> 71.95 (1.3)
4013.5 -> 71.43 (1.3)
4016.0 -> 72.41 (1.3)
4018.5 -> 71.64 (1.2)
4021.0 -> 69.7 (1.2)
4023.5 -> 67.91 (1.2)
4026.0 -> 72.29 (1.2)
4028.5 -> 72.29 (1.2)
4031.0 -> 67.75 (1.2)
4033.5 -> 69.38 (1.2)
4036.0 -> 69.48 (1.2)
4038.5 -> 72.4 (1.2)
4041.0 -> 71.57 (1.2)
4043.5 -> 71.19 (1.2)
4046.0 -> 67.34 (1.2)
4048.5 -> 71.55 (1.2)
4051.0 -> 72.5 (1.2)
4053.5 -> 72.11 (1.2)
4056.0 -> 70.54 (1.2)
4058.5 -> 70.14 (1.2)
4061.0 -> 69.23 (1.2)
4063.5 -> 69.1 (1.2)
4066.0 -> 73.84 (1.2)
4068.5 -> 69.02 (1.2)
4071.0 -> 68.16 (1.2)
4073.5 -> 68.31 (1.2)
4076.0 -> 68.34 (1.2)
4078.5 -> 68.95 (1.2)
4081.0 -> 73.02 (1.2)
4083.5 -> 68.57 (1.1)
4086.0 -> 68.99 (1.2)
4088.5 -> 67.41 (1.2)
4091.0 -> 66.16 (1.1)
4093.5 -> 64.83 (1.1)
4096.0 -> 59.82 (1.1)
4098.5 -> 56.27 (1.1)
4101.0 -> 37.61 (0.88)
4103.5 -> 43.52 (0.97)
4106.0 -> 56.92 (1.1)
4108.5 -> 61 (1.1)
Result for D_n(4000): 1.1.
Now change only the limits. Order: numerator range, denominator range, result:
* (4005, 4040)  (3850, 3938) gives 1.17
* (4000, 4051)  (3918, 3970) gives 1.17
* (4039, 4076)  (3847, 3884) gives 1.13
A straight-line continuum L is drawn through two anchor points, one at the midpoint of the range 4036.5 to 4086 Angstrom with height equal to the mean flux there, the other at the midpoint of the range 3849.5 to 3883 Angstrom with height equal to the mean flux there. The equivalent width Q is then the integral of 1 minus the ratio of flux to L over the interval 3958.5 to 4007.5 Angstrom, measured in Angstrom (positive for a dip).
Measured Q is 4.7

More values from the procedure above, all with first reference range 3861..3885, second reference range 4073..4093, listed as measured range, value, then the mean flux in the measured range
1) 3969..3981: 2.2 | 55.6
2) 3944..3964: 0.2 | 67.4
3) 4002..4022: -0.8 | 71.3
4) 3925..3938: 1.5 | 60.2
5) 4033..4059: -0.9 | 70.8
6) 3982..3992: -0.1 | 69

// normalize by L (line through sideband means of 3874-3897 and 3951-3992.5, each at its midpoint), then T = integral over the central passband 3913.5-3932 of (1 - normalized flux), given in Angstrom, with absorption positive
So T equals -3.2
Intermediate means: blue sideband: 57.2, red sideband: 61.3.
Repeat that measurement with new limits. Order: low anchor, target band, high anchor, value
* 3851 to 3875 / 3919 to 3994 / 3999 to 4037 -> 7.2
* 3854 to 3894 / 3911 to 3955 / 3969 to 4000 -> -2.4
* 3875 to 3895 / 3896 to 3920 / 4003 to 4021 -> -3.9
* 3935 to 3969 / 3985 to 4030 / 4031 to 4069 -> -2.0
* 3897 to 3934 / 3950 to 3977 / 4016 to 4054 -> 4.4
